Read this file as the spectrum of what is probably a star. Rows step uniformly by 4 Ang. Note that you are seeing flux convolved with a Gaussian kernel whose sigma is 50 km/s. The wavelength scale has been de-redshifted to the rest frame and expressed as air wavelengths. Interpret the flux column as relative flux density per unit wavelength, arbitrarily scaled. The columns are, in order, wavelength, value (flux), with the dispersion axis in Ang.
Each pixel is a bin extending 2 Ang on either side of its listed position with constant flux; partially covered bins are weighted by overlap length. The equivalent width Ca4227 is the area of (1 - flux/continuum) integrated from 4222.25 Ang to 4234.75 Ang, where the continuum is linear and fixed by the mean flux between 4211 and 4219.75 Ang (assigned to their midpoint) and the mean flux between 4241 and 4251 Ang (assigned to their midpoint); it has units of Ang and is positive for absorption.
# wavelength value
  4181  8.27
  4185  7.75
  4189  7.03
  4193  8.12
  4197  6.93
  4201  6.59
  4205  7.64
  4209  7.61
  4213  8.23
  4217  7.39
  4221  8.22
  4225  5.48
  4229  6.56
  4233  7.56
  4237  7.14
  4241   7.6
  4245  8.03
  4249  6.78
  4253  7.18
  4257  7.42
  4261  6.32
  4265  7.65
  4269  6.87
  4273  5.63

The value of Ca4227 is 1.7 Ang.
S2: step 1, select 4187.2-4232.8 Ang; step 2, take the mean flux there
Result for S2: 7.27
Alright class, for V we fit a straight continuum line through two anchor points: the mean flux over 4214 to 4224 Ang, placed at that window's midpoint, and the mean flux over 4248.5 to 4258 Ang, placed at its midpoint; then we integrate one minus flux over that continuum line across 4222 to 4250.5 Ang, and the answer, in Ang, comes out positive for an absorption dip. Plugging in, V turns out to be 1.2 Ang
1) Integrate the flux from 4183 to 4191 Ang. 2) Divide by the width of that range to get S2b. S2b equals 7.39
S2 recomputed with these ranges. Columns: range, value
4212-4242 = 7.23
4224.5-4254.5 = 7.12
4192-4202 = 7.18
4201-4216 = 7.63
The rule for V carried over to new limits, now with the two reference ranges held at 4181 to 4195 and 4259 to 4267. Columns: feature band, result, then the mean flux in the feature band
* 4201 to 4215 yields -0.2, 7.65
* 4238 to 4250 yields -0.5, 7.5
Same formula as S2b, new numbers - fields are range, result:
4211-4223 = 7.95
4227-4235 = 7.06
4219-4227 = 6.85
